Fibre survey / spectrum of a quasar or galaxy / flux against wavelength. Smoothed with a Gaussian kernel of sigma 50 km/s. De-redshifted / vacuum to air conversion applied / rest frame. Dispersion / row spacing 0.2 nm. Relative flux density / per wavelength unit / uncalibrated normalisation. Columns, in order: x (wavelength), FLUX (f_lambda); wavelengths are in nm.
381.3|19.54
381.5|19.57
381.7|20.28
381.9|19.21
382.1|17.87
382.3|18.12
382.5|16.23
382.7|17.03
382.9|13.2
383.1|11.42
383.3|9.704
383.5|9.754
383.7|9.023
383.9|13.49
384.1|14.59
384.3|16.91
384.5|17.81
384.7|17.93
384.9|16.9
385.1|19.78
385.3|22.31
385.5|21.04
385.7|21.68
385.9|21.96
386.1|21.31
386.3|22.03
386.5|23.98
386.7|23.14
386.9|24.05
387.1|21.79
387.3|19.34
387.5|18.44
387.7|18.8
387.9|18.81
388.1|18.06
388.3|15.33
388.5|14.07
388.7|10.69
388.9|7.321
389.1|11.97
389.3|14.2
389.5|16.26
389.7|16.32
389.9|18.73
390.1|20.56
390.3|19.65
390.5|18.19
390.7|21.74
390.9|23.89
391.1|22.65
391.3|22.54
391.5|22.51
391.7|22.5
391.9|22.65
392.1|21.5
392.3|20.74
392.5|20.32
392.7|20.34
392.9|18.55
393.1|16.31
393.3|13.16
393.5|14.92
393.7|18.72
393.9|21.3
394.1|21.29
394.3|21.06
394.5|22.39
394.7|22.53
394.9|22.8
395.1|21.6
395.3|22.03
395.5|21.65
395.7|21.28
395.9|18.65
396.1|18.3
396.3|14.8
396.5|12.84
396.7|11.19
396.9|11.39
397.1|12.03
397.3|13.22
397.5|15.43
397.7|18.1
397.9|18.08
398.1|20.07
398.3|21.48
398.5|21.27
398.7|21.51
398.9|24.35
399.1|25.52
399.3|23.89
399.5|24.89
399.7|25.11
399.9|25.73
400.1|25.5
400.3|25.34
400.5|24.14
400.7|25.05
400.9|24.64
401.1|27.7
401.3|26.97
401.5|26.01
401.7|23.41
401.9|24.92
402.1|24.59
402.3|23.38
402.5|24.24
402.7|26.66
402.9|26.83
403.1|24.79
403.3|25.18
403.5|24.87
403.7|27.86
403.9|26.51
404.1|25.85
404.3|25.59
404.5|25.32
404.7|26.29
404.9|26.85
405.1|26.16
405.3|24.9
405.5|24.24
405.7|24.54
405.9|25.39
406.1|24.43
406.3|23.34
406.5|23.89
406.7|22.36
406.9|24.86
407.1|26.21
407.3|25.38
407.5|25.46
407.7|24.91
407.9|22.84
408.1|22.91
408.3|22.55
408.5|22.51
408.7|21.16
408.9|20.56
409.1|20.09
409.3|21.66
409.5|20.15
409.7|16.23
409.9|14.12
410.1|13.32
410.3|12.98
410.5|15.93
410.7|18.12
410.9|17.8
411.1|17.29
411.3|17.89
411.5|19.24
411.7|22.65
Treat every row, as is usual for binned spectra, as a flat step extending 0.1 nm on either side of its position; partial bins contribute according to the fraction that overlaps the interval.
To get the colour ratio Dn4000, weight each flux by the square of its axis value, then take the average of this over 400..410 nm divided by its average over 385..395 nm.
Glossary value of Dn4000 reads 1.34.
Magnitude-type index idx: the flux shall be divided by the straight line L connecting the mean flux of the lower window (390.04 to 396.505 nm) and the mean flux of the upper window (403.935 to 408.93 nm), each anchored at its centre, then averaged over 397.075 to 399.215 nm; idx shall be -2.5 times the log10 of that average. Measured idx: 0.12 mag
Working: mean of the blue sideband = 20.2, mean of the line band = 19.5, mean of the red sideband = 24.4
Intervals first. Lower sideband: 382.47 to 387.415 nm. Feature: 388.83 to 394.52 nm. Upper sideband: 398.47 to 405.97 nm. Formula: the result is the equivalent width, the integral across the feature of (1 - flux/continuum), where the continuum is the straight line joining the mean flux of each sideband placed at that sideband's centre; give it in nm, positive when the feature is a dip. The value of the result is 0.47 nm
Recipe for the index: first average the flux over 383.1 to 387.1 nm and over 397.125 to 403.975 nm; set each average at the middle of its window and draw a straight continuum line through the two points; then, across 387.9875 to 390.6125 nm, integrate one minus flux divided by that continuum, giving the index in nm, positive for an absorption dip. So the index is 0.55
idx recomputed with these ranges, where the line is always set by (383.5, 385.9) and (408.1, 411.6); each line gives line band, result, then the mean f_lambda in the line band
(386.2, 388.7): -0.12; 19.5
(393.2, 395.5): -0.14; 20.2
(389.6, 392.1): -0.19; 21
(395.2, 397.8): 0.10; 16.2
